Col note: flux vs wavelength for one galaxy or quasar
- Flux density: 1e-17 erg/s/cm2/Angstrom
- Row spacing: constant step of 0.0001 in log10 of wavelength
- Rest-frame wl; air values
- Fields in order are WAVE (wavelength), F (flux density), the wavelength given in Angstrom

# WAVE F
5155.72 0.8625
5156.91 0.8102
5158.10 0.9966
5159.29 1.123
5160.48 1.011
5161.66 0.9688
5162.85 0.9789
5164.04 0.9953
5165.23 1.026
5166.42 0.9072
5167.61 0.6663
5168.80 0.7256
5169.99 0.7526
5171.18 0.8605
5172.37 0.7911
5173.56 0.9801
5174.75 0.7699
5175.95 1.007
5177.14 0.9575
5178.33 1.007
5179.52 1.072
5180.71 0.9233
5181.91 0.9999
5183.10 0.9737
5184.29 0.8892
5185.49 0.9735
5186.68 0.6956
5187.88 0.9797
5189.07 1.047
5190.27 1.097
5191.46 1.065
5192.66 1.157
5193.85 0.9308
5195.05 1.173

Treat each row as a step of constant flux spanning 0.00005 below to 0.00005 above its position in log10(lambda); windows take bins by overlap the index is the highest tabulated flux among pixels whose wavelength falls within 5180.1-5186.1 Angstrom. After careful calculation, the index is 0.9999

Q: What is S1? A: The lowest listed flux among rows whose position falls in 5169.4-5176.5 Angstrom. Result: 0.7526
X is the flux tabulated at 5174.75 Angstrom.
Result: 0.7699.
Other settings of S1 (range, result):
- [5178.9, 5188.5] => 0.6956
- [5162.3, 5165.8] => 0.9789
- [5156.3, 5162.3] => 0.8102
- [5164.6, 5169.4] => 0.6663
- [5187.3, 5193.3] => 0.9797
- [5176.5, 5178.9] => 0.9575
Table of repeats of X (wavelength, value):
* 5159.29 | 1.123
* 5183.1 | 0.9737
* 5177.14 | 0.9575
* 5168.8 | 0.7256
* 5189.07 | 1.047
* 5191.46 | 1.065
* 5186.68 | 0.6956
